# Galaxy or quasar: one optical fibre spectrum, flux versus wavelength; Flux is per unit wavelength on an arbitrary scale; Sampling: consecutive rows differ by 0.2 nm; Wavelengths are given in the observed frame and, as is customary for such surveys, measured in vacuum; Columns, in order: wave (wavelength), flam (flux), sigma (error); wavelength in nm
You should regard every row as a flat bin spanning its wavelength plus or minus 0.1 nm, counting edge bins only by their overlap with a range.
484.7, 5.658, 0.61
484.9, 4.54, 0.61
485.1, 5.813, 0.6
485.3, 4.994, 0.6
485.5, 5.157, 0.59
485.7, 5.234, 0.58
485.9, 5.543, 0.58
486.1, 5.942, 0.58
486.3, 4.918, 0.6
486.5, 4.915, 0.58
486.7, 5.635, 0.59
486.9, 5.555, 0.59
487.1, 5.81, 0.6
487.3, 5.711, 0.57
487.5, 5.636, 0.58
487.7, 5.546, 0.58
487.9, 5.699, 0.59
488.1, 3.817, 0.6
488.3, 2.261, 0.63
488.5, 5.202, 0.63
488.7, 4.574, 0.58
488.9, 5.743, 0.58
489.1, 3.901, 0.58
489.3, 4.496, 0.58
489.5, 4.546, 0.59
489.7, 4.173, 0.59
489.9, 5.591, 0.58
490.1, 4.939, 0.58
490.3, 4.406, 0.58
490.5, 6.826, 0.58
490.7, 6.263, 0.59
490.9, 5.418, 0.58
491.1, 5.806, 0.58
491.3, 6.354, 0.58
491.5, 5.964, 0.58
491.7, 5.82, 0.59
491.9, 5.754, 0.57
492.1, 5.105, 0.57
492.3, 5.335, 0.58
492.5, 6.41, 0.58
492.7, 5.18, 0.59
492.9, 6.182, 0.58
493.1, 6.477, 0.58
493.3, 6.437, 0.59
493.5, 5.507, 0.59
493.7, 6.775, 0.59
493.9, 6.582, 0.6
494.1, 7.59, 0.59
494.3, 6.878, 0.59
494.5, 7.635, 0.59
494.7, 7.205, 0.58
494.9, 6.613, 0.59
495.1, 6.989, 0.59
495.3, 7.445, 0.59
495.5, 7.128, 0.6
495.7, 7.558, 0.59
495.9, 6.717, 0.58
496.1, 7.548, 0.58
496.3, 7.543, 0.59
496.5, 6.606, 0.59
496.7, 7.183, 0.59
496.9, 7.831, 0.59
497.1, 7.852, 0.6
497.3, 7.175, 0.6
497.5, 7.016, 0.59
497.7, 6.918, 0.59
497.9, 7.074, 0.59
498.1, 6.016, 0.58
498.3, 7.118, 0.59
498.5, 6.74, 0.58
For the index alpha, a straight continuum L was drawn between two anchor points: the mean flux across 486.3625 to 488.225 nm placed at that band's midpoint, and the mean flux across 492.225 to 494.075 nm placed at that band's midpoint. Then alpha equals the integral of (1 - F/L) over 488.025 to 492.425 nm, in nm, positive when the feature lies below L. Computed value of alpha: 0.49 nm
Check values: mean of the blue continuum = 5.32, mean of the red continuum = 6.17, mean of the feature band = 5.12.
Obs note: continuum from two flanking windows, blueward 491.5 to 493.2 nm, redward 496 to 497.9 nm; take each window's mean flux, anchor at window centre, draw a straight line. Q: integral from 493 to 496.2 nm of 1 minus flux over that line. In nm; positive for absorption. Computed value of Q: -0.21 nm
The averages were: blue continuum 5.79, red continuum 7.29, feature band 6.94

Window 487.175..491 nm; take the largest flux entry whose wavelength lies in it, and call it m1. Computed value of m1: 6.826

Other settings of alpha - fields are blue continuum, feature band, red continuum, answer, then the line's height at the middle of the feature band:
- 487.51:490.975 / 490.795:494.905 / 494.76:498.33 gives -0.144 nm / 6.01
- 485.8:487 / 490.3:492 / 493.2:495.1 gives 0.092 nm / 6.27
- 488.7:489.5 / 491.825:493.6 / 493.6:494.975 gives 0.142 nm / 6.33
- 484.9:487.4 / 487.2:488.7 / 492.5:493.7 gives 0.201 nm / 5.57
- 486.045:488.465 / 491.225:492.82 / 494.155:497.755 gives 0.133 nm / 6.27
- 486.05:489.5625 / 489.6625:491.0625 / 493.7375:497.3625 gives 0.069 nm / 5.72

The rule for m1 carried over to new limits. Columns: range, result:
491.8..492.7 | 6.41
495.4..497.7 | 7.852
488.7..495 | 7.635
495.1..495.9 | 7.558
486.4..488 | 5.81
